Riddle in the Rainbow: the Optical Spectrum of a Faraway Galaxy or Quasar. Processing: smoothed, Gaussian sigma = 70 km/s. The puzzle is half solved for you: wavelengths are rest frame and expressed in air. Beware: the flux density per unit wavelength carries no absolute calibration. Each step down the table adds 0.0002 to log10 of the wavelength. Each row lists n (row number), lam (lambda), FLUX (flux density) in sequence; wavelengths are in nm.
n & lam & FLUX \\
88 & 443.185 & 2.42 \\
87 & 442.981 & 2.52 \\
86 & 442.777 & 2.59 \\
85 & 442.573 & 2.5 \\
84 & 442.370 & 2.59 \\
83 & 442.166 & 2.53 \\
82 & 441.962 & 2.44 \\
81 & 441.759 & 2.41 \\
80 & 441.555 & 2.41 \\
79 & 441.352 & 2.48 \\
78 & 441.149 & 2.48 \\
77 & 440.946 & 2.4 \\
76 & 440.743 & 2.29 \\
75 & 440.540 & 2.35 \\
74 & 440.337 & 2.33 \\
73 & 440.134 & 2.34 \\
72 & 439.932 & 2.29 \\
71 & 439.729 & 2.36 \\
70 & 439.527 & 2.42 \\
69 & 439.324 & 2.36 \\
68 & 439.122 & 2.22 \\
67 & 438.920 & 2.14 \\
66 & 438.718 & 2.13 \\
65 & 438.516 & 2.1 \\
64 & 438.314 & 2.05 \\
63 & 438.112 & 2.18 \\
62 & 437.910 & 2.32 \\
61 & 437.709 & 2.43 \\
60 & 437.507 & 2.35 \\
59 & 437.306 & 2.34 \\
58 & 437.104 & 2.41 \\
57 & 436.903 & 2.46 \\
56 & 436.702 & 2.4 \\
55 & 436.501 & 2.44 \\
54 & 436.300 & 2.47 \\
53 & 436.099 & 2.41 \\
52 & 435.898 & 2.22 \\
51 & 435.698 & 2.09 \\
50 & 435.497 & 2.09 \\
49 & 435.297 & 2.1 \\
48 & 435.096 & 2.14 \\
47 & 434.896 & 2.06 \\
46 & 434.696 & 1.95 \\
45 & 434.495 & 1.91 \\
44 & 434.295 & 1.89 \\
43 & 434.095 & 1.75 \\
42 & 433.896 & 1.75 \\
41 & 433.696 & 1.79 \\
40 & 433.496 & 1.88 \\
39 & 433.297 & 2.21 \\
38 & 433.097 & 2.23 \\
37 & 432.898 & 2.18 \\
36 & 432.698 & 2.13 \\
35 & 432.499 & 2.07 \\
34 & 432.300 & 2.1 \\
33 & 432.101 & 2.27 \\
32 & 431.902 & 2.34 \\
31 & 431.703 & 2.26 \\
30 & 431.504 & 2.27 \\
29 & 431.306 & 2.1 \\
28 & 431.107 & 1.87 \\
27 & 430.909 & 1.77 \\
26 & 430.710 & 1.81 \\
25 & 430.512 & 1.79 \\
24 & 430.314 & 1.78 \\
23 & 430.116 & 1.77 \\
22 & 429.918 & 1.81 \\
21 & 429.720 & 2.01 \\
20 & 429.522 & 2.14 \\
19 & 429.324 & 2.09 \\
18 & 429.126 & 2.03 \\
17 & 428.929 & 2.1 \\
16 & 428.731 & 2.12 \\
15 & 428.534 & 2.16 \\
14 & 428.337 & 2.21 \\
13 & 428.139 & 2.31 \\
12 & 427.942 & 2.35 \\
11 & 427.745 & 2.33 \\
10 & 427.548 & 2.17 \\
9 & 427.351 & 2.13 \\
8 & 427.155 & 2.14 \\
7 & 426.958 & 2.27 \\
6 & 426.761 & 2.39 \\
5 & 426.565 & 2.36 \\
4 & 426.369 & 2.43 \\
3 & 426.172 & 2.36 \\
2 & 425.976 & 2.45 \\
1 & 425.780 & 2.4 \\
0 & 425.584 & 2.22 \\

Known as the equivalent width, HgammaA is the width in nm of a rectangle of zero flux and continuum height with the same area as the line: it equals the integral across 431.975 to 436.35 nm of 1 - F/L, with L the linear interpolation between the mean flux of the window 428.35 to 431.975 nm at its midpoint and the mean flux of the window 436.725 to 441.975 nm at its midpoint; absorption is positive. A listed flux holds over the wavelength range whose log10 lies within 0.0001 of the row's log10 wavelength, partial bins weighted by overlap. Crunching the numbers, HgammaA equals 0.15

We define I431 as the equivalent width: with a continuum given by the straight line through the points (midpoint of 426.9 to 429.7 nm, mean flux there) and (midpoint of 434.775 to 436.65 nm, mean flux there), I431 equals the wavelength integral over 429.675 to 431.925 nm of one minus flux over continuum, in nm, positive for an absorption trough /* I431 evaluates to 0.25 nm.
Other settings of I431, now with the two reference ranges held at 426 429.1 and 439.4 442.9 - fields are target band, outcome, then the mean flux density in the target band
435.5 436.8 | 0.02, 2.32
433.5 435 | 0.30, 1.87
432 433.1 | 0.08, 2.16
